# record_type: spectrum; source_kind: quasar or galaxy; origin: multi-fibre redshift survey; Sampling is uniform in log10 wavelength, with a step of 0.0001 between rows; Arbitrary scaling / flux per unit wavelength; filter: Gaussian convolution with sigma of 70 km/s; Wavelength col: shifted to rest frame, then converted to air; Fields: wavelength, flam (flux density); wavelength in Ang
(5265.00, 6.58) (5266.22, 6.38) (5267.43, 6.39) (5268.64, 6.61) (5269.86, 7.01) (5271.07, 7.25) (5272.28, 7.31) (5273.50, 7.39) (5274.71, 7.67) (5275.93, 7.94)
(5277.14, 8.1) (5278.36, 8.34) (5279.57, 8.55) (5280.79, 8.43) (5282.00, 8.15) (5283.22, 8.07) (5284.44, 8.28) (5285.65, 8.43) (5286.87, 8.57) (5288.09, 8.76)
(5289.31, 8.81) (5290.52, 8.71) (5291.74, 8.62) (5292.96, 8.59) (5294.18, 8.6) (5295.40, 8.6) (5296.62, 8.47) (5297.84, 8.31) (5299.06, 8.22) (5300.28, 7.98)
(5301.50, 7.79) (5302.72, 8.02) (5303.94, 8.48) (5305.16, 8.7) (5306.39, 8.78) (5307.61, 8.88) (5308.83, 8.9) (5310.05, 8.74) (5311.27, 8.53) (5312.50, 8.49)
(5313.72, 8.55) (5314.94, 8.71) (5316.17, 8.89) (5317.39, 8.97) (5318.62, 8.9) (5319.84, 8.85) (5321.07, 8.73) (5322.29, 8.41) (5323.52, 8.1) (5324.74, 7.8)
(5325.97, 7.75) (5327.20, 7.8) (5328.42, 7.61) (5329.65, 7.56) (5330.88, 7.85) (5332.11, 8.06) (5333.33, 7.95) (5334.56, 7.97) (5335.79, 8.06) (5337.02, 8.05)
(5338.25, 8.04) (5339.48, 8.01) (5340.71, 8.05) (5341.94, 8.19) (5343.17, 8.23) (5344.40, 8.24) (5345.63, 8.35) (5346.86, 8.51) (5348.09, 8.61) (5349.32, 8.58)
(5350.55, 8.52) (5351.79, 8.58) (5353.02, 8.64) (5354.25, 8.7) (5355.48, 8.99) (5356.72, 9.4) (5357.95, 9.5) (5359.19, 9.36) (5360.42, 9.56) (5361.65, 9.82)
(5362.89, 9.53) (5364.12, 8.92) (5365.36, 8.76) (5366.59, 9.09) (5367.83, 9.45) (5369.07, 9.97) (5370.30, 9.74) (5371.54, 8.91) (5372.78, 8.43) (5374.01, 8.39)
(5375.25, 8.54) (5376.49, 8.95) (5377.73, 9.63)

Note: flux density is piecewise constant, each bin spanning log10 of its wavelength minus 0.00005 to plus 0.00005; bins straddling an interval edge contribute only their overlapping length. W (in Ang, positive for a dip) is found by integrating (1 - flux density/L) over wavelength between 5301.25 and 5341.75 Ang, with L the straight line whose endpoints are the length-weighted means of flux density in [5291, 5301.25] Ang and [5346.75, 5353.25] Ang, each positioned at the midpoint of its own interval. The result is 0.8 Ang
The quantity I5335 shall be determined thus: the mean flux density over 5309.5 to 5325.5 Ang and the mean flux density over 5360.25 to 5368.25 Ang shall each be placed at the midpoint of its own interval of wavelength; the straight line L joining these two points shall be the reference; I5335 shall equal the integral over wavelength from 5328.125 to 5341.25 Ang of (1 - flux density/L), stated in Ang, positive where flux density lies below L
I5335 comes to 1.3 Ang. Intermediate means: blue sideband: 8.58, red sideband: 9.29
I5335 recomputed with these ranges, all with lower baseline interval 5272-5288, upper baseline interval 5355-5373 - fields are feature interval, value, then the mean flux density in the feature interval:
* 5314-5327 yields 0.31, 8.49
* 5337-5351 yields 1.15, 8.29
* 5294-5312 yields -0.02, 8.46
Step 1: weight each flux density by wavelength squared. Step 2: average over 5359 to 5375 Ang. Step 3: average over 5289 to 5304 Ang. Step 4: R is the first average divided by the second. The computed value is 1.1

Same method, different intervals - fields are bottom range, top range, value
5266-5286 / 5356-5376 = 1.24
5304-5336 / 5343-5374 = 1.09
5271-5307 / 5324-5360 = 1.02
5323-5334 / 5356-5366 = 1.21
